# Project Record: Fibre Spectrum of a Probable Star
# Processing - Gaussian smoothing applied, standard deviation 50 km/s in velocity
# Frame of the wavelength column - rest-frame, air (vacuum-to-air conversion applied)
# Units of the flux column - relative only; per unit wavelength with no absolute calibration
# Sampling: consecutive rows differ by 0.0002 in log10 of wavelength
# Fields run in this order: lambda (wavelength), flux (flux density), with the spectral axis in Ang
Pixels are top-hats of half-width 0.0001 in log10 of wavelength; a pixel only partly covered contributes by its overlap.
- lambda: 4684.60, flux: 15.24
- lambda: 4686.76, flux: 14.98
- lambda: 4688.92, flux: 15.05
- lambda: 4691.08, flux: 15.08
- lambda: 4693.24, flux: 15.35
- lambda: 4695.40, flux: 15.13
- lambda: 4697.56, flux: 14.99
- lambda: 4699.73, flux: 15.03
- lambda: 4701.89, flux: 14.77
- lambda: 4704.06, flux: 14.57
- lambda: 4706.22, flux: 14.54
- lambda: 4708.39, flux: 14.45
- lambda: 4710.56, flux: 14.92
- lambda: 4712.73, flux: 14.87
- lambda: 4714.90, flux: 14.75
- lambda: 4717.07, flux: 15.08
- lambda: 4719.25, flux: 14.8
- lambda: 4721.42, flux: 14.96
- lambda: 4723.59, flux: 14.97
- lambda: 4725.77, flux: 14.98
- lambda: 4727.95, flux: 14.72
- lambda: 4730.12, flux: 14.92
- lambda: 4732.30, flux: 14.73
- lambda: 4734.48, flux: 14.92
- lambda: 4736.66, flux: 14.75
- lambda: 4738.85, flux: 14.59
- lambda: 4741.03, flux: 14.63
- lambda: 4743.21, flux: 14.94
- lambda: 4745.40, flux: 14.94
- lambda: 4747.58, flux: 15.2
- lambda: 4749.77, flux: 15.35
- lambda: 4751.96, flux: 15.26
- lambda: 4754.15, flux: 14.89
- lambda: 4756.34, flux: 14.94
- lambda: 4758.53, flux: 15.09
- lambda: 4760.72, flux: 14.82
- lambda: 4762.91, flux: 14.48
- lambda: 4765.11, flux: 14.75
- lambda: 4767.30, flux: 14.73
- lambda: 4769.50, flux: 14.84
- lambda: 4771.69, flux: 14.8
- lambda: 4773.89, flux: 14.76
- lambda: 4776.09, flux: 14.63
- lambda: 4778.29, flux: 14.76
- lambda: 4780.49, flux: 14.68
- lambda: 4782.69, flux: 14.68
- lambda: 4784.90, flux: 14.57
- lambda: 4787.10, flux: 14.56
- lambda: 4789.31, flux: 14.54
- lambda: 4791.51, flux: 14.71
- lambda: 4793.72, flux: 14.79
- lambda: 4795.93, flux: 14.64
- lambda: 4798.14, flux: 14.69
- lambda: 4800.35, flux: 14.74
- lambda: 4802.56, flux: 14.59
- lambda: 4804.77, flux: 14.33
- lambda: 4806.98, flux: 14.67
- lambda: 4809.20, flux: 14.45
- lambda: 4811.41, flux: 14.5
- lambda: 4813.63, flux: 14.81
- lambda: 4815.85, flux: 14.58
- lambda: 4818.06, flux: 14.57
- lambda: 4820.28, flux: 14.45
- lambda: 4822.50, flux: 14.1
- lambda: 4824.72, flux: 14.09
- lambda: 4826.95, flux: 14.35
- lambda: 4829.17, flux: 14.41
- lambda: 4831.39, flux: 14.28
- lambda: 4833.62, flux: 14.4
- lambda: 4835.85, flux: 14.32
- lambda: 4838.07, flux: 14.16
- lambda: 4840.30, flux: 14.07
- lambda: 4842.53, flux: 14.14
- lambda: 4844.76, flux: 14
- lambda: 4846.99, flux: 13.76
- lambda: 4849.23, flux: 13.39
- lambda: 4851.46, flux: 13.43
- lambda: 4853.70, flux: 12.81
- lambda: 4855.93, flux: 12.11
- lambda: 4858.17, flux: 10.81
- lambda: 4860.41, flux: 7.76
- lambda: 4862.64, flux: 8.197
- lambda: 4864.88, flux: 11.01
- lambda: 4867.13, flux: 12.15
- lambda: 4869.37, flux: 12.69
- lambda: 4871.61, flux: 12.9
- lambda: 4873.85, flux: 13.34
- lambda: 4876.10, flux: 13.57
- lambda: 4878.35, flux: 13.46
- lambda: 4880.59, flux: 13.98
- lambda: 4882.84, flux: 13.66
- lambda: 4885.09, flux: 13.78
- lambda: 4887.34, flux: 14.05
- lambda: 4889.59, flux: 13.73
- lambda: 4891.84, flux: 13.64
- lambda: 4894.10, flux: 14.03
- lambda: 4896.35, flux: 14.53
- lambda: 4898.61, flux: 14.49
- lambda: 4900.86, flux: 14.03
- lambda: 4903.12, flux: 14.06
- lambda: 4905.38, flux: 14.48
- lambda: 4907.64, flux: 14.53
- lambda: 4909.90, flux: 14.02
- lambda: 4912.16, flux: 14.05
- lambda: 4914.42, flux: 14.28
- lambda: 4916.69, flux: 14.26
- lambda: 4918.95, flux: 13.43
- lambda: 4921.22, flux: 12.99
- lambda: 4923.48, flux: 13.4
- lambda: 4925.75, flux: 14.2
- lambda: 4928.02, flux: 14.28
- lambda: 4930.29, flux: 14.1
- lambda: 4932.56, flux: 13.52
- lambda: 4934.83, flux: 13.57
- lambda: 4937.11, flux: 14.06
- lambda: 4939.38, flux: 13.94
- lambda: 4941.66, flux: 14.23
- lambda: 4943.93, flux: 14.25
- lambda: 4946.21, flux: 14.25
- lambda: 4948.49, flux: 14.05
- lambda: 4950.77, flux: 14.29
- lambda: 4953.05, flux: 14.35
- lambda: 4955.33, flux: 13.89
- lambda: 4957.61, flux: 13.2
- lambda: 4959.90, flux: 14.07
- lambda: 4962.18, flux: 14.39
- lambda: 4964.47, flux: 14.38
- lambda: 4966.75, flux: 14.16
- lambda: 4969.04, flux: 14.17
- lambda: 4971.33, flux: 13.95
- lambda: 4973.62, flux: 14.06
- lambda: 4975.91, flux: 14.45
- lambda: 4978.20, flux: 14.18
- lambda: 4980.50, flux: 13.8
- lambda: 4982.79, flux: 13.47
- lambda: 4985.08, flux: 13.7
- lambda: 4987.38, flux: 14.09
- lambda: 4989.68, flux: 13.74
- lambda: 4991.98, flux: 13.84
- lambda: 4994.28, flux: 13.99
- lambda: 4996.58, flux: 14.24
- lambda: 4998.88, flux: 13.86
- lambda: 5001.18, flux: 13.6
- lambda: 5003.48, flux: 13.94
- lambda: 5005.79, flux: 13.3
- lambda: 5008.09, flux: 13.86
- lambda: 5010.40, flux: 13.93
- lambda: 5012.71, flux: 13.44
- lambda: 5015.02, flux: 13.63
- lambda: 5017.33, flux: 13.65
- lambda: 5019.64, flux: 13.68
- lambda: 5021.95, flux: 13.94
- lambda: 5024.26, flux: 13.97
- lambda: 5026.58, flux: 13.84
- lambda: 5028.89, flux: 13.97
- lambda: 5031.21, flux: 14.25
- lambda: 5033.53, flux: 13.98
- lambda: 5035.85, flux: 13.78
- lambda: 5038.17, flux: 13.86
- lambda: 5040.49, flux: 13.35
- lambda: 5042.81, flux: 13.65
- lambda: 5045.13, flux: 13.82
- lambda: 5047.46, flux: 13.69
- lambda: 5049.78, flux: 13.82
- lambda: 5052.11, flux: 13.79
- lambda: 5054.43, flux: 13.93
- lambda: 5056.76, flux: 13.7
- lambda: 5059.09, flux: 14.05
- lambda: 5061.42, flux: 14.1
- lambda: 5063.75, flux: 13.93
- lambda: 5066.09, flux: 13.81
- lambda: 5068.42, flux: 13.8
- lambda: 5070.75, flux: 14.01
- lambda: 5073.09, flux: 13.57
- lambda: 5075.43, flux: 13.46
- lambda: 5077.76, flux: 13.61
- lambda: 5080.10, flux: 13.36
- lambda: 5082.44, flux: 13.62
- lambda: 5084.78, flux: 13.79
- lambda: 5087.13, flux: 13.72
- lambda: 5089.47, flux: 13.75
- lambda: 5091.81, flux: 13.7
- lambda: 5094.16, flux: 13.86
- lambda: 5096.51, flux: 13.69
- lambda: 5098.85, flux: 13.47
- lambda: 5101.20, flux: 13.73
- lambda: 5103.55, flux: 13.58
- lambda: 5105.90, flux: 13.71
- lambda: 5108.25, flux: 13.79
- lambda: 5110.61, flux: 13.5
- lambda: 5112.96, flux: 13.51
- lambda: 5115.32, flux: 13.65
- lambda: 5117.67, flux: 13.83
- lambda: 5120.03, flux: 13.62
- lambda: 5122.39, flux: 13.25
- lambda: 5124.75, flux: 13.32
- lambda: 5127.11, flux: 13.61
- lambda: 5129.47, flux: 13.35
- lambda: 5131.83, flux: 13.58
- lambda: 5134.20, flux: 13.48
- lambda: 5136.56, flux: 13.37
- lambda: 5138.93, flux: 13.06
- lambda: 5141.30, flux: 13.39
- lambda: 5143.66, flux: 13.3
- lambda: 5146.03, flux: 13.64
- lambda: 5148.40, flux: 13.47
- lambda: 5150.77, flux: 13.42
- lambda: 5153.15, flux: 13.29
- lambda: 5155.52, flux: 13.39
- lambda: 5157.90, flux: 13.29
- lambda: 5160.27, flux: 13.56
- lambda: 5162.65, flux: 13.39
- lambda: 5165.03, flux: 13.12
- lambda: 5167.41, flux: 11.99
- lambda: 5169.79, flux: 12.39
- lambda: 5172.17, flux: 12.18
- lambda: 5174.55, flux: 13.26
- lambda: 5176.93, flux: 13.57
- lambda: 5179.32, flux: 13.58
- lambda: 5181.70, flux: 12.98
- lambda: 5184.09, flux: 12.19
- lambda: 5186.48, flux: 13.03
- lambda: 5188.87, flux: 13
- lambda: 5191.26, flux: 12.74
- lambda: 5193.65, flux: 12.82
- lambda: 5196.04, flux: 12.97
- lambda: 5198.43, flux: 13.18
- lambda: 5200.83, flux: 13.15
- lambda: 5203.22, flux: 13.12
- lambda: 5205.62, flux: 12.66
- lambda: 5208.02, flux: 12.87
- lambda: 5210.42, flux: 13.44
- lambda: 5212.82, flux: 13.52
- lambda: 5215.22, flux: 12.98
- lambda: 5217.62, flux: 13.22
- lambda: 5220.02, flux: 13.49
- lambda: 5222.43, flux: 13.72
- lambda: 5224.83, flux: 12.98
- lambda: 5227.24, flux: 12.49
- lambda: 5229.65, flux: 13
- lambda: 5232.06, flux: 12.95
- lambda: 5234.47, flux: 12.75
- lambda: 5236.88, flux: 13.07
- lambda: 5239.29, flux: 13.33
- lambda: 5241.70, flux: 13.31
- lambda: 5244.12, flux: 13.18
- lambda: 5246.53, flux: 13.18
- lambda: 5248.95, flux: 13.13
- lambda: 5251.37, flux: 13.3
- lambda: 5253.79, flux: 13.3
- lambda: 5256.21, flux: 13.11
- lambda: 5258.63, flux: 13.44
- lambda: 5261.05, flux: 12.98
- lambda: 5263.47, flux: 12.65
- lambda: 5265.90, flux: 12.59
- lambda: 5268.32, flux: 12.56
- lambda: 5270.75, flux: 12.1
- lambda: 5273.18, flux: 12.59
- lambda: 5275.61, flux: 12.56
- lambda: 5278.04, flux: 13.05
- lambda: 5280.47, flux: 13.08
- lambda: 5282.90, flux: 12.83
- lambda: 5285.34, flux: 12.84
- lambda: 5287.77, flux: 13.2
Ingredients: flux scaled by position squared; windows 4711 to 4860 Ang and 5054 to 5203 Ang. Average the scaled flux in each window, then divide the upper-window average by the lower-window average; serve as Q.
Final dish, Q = 1.1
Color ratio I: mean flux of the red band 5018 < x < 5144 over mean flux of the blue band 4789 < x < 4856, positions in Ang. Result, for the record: 0.96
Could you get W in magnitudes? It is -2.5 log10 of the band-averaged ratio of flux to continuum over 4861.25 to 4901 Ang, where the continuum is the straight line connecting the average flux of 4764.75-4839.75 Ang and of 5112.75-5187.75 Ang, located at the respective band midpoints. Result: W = 0.09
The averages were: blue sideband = 14.6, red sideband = 13.2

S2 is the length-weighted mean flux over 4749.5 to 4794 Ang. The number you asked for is 14.8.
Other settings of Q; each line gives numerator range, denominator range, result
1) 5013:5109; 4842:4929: 1.11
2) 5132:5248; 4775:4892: 1.10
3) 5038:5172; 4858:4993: 1.07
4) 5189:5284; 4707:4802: 1.07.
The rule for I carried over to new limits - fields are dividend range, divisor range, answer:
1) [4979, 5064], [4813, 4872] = 1.05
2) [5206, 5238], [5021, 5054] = 0.95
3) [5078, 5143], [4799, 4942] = 0.99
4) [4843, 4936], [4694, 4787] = 0.90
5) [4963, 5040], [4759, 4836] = 0.95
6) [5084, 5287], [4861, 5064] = 0.96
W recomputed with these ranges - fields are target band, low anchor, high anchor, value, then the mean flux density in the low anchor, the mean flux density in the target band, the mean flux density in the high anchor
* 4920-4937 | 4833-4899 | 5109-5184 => -0.051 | 13.1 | 13.7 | 13.3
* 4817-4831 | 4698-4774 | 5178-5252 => 0.015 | 14.9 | 14.3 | 13.1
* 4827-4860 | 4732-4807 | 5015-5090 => 0.081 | 14.8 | 13.5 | 13.8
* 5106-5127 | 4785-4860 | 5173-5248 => -0.020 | 14.1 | 13.6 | 13.1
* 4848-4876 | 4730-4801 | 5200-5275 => 0.220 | 14.8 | 11.8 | 13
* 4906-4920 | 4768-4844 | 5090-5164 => 0.005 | 14.5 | 14.1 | 13.5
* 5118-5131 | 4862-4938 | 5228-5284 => -0.022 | 13.6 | 13.5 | 13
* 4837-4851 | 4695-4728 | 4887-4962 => 0.033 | 14.8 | 13.9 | 14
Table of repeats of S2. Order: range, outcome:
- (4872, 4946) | 13.9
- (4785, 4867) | 13.7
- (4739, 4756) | 15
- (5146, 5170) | 13.2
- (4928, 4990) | 14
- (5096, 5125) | 13.6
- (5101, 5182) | 13.3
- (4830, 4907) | 13.2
